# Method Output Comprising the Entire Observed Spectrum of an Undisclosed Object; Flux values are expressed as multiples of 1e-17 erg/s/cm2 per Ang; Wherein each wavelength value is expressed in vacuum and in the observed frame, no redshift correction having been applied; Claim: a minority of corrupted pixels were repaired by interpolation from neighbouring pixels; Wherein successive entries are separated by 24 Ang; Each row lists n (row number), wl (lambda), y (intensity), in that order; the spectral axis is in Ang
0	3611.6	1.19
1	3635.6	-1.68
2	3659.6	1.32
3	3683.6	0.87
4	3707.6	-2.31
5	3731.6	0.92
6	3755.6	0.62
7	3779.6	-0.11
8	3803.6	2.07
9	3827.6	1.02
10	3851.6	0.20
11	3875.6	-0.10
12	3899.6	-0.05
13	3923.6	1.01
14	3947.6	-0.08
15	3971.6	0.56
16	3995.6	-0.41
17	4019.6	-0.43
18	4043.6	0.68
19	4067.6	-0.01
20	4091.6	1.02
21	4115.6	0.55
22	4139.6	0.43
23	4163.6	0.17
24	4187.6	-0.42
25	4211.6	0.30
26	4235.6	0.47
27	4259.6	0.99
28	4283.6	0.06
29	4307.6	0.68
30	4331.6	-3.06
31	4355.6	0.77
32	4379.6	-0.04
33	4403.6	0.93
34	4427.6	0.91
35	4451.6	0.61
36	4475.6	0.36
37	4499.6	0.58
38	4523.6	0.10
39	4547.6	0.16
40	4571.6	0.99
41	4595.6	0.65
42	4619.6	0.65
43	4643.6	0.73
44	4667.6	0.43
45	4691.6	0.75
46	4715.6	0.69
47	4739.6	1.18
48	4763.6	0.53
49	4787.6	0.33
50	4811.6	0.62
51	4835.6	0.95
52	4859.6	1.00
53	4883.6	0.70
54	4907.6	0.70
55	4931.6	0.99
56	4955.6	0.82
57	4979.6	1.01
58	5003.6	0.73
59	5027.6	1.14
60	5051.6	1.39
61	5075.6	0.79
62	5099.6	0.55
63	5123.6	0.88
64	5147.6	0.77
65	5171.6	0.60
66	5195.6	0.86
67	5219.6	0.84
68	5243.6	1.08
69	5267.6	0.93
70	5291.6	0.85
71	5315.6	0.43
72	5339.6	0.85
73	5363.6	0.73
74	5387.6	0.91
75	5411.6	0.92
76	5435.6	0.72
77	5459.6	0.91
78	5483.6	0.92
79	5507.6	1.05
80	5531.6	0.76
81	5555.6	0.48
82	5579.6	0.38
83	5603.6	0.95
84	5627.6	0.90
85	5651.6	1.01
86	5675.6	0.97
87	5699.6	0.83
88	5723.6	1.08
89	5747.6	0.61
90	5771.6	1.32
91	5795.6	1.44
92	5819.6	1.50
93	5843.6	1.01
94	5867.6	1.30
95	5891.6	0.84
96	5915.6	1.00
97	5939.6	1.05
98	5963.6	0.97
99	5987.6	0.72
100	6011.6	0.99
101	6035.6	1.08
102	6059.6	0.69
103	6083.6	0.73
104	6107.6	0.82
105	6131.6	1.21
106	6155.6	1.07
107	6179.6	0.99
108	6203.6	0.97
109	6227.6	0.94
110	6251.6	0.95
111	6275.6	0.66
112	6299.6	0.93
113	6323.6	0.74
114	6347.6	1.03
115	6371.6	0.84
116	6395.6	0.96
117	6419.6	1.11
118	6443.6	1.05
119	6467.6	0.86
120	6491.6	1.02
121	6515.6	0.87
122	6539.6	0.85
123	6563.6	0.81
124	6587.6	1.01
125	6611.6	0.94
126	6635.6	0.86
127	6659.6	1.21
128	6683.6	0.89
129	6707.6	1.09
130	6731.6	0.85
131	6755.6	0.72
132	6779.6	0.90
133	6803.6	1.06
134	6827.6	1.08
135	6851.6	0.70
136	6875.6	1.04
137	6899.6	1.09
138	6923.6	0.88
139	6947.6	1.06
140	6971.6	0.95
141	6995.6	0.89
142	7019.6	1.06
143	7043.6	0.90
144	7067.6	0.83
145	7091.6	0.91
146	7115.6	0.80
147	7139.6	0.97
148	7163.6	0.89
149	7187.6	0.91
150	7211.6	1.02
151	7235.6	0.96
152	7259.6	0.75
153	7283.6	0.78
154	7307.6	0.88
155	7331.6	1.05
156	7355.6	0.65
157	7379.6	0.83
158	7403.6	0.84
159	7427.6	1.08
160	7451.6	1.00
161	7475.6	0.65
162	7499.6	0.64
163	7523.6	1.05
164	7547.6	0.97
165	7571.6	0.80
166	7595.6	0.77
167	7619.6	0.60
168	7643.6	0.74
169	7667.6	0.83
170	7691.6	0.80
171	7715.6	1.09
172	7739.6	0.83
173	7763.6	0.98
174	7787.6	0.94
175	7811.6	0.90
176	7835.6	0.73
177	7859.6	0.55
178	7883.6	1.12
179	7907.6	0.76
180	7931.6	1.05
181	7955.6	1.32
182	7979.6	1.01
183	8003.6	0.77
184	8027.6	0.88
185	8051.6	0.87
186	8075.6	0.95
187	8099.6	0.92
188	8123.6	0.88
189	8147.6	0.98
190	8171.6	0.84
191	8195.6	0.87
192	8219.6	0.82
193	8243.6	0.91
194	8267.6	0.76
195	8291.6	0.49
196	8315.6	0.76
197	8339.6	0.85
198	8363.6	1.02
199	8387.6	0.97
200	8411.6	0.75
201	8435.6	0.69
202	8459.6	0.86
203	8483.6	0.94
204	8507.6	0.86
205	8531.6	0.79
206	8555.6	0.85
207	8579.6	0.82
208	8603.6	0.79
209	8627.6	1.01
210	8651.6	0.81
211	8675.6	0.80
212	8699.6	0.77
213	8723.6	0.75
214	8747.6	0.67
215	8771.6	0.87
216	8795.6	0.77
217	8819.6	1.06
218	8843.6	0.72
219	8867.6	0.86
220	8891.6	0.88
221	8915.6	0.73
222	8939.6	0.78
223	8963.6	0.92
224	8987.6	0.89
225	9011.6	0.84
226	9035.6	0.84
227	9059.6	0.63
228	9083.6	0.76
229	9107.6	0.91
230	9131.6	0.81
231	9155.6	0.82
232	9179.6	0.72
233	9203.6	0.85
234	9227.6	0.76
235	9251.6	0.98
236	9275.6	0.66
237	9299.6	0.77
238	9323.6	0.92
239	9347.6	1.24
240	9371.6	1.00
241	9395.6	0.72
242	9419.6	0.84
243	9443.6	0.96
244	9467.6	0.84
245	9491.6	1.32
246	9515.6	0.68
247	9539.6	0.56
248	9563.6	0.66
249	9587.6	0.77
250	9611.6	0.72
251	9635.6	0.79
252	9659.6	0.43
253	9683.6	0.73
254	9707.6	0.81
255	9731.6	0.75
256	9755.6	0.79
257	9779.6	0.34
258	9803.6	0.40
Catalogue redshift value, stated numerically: 0.212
